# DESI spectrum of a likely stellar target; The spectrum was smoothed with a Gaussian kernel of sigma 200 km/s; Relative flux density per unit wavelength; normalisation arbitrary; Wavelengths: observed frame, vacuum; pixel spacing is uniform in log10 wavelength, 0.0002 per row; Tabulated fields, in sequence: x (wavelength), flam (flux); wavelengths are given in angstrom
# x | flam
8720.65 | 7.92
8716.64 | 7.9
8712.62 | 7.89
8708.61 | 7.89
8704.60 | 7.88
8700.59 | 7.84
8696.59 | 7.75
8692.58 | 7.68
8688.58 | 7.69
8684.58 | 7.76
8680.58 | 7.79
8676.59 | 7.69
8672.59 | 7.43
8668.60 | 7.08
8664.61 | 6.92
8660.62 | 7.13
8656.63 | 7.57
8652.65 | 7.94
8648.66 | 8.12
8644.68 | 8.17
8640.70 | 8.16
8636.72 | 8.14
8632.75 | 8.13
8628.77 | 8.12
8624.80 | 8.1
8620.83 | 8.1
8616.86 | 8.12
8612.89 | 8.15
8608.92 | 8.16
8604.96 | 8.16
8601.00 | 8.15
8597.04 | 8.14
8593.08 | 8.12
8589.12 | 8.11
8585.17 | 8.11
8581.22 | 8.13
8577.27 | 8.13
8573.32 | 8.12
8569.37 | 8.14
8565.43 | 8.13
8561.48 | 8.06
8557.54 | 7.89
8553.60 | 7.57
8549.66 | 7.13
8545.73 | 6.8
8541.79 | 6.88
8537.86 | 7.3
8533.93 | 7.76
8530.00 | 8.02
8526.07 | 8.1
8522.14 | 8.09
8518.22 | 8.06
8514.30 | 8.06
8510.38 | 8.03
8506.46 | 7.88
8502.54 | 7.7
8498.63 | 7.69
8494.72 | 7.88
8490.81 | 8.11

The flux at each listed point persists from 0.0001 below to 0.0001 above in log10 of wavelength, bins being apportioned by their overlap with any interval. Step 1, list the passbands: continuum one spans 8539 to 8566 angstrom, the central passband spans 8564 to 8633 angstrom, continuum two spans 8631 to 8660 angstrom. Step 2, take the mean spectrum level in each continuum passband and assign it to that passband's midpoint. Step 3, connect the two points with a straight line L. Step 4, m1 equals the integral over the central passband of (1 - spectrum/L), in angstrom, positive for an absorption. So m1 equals -3.7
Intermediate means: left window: 7.46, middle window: 8.13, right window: 7.99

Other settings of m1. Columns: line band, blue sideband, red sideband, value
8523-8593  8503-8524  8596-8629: 2.3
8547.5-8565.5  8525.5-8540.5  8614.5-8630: 0.3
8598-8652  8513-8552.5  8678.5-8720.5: -2.9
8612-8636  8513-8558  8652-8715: -1.6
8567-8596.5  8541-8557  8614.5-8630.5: -2.1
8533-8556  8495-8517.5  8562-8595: 2.2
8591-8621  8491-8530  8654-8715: -1.5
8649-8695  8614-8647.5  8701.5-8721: 2.7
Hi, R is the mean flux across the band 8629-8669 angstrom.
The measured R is 7.78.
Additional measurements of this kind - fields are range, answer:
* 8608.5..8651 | 8.13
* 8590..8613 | 8.14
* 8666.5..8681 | 7.46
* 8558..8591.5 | 8.11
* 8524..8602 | 7.84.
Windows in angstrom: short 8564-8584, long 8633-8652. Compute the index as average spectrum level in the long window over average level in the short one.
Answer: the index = 1.0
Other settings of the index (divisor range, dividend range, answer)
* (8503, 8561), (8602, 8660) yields 1.05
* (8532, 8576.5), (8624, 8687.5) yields 1.02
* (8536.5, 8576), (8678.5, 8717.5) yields 1.02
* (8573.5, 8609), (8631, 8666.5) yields 0.96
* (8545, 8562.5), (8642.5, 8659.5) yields 1.05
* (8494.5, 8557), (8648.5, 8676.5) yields 0.97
